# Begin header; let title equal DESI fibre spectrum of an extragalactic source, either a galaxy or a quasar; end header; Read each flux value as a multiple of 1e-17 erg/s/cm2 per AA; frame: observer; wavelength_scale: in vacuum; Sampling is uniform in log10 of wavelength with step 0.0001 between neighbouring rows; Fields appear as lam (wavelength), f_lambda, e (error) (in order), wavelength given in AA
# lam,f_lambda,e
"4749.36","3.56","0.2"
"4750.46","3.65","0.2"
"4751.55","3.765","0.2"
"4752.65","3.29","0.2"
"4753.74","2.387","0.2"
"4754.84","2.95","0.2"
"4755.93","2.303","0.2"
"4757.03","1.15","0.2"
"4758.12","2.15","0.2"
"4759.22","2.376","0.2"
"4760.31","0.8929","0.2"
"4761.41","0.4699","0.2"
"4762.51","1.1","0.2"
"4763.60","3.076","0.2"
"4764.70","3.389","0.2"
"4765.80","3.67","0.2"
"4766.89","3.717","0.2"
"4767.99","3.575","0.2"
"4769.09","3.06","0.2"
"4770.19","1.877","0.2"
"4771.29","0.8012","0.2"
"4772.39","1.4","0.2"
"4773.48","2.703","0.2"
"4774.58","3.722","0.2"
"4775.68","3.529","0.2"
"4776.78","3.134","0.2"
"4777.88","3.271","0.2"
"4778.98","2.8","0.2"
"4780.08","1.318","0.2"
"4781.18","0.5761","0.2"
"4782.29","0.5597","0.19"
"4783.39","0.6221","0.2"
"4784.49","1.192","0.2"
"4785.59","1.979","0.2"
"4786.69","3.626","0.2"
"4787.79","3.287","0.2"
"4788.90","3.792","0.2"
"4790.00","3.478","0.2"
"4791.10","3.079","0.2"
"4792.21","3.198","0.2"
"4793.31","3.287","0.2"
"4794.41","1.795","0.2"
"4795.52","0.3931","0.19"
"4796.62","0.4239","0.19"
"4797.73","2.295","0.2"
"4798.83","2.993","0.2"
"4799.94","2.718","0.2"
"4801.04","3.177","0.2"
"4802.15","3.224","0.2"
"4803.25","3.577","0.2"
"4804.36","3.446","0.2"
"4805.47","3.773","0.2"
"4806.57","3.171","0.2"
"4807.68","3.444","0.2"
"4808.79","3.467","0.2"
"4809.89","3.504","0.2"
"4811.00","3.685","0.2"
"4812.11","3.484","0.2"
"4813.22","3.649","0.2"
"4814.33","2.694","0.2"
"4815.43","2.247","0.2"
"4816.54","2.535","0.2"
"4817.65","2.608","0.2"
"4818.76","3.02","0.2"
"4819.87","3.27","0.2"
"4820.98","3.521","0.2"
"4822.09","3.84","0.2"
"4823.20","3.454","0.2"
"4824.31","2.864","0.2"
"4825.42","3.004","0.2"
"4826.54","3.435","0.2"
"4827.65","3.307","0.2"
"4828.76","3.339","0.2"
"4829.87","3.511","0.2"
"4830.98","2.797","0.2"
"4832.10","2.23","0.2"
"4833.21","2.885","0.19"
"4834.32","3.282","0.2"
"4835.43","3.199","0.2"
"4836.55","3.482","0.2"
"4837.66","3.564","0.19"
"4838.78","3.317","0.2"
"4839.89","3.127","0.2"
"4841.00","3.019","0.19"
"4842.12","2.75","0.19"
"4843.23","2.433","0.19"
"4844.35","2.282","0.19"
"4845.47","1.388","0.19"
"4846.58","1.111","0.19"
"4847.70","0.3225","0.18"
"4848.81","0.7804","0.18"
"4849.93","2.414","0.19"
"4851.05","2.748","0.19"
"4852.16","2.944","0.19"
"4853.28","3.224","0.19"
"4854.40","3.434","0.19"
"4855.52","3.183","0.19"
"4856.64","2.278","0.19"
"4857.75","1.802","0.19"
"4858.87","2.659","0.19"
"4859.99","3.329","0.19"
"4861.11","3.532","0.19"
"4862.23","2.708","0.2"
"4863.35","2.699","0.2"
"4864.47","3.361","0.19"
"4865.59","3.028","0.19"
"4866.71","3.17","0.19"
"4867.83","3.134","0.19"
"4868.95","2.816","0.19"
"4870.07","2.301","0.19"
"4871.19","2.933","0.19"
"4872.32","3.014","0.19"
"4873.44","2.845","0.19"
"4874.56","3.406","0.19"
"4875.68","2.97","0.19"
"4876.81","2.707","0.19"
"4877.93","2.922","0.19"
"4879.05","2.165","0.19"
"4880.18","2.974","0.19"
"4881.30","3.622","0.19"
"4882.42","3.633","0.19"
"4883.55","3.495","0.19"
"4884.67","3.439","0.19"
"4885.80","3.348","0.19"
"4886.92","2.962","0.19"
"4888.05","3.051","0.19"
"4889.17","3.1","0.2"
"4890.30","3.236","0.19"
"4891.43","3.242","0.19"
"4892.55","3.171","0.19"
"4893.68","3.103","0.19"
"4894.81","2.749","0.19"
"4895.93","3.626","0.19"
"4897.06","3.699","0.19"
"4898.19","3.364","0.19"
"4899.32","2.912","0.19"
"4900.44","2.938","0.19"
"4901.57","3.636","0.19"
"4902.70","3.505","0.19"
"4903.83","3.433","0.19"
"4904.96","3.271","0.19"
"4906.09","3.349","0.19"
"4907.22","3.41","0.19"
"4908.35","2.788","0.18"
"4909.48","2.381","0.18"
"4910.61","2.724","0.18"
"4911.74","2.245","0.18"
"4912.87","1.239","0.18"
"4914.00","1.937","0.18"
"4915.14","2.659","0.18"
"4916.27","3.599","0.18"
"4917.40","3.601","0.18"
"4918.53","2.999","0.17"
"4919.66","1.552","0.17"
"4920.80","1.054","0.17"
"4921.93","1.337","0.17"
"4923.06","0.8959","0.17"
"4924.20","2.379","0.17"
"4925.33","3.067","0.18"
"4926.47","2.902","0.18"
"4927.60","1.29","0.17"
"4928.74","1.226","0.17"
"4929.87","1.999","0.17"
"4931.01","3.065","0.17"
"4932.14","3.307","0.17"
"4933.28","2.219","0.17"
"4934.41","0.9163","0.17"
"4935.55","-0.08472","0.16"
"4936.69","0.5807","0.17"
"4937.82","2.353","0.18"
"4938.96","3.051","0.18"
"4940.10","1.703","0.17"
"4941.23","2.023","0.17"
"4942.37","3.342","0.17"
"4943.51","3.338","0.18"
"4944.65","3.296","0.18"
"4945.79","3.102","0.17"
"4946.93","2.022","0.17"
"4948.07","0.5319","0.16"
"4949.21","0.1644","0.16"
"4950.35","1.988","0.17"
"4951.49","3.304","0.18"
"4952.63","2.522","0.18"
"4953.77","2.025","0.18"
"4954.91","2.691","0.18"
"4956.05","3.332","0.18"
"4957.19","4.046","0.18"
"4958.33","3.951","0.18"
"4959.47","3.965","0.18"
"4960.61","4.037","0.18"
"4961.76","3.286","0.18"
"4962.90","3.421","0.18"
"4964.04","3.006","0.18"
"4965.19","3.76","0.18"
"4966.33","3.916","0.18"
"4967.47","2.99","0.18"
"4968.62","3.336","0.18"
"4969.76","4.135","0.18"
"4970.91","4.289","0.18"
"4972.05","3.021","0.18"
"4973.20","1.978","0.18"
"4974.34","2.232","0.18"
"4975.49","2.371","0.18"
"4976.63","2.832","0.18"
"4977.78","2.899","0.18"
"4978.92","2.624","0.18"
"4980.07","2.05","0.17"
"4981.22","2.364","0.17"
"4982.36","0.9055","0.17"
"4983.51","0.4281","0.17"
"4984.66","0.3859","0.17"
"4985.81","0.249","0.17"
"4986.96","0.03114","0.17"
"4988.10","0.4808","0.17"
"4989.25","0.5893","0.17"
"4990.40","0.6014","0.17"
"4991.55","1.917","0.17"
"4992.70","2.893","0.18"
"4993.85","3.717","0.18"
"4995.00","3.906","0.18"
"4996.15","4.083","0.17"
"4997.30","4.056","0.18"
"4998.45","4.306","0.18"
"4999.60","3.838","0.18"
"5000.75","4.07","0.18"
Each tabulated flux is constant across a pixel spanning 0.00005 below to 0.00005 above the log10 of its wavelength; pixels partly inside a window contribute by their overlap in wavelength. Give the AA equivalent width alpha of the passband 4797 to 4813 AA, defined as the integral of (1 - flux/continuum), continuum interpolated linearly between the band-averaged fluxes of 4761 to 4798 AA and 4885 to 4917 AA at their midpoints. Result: -4.8 AA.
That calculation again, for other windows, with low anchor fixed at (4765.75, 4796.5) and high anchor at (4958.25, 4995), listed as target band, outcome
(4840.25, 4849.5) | 2.4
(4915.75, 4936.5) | 3.5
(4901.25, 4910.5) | -2.8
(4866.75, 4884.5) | -4.1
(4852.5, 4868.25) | -3.4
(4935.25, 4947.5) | 0.8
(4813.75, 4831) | -4.7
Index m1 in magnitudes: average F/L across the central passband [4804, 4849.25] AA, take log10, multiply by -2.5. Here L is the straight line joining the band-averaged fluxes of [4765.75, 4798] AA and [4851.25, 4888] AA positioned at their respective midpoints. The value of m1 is -0.10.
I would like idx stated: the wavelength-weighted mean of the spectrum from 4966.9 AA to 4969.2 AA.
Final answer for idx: 3.17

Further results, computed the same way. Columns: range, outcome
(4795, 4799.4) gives 1.54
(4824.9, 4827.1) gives 3.21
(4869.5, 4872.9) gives 2.75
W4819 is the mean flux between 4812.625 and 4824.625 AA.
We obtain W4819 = 3.07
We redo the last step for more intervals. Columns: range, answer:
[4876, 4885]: 3.11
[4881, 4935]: 2.76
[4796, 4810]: 2.99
